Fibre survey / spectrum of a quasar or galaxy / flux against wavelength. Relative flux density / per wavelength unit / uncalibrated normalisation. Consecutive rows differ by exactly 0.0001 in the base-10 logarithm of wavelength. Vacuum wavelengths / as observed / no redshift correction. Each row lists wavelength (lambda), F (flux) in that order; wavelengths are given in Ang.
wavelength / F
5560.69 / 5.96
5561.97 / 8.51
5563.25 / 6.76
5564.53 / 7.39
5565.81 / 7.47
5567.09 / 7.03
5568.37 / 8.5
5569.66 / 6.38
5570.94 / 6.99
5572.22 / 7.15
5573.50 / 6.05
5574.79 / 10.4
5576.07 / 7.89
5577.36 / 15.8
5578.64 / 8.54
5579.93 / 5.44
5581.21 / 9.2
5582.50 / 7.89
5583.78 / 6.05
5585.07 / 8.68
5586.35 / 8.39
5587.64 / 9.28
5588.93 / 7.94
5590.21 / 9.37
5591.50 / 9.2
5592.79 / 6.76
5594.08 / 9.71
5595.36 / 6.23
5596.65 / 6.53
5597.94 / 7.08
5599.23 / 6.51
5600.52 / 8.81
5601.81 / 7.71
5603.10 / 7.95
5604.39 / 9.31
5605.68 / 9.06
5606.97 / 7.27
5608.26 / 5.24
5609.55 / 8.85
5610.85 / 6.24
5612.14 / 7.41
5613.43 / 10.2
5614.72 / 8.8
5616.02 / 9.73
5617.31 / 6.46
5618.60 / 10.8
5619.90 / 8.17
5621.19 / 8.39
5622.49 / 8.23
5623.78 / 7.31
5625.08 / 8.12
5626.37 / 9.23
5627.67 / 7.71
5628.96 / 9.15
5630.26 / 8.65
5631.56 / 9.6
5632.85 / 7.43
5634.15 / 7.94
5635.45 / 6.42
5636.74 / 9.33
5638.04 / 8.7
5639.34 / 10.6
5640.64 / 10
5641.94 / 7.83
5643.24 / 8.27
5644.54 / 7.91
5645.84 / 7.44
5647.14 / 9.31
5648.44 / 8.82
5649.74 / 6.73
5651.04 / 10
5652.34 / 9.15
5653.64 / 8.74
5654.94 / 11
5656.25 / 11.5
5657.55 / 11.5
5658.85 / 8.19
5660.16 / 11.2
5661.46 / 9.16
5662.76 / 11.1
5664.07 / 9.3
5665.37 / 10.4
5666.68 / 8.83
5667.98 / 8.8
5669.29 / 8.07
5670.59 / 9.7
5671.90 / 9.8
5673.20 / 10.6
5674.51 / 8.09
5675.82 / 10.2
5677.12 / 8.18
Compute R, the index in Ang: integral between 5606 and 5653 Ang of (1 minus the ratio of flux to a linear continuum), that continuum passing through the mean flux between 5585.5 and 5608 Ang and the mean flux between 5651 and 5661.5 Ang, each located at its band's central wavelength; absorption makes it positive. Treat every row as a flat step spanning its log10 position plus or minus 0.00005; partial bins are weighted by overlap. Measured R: 4.0 Ang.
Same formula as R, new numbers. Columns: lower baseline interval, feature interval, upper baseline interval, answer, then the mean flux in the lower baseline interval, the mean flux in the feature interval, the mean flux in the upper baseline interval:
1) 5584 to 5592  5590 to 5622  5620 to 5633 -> 1.8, 8.66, 8.05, 8.41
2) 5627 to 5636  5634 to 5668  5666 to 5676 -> -2.1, 8.15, 9.22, 9.22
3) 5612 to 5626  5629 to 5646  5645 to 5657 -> 0.8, 8.57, 8.52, 9.19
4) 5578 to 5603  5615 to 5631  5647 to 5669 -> 0.4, 7.86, 8.5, 9.61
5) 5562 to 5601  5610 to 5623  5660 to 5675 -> 0.3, 7.99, 8.45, 9.55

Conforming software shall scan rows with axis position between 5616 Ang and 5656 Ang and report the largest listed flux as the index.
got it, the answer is 11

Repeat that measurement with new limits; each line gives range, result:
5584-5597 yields 9.71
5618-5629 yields 10.8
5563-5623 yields 15.8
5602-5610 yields 9.31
